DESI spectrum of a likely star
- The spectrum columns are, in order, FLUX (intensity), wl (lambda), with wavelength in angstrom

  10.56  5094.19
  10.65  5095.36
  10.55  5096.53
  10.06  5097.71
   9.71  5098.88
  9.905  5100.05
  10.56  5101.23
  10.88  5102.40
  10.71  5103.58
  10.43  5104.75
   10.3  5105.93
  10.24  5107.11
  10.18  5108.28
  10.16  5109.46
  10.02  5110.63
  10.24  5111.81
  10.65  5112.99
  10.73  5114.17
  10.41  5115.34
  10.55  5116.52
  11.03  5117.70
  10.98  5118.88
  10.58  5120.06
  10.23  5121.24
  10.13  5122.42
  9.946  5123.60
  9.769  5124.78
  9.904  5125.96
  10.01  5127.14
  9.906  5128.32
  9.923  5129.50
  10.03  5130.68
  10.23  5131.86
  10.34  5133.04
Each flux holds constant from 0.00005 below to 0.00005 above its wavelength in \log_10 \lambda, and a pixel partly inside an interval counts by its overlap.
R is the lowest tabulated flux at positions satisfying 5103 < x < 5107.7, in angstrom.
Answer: 10.24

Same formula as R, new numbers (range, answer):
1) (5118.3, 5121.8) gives 10.23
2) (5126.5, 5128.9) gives 9.906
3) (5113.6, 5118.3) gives 10.41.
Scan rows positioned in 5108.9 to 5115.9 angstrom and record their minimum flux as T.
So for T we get 10.02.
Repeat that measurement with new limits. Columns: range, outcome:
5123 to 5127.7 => 9.769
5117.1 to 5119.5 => 10.98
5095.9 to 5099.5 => 9.71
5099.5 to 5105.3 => 9.905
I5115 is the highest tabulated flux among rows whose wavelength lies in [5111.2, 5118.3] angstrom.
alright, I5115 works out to 11.03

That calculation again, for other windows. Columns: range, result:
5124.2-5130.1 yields 10.01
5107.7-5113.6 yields 10.65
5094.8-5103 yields 10.88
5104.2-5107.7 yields 10.43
